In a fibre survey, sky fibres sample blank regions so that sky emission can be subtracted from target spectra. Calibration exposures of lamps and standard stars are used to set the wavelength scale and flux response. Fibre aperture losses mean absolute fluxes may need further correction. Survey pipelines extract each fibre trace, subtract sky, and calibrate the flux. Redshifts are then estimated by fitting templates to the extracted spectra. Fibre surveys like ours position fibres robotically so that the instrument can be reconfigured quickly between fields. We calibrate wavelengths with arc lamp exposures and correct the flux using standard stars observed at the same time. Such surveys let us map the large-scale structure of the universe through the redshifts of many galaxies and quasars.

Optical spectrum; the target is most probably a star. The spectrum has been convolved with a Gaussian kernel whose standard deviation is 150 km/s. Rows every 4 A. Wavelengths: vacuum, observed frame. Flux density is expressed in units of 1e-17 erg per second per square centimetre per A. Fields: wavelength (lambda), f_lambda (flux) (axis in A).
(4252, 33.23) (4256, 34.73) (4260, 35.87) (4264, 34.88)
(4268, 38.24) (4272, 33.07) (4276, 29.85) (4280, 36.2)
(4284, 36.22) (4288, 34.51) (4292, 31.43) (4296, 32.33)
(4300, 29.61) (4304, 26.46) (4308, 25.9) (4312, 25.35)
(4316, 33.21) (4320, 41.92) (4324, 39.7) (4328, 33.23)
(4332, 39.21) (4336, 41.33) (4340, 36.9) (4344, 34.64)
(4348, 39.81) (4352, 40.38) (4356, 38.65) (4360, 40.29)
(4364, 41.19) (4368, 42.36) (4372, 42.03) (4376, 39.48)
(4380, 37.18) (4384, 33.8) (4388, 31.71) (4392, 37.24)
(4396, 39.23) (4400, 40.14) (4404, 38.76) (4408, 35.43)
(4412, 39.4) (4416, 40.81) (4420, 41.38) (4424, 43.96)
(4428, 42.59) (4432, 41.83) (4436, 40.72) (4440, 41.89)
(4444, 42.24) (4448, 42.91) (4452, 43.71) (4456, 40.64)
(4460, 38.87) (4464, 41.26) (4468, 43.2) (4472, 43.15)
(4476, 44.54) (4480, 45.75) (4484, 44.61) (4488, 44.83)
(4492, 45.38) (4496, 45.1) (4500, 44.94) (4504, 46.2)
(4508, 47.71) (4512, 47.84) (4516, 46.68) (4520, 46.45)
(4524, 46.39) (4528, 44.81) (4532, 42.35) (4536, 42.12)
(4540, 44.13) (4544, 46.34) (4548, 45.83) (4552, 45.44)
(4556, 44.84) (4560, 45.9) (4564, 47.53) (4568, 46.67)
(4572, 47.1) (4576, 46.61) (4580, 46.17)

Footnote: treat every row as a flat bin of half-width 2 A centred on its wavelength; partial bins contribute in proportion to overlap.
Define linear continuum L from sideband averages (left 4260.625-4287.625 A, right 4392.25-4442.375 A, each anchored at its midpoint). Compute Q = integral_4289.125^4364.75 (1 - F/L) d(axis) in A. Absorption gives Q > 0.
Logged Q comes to 3.5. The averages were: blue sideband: 34.8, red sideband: 40.4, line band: 35.2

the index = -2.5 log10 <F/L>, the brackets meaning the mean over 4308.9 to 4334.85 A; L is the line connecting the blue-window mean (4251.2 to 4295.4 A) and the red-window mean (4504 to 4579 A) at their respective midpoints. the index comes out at 0.04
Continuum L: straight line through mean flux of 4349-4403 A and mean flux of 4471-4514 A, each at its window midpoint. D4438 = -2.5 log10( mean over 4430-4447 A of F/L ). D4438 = 0.017 mag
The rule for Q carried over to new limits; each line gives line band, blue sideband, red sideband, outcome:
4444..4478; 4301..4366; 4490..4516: 1.10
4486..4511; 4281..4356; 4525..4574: -1.65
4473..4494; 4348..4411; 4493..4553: -0.65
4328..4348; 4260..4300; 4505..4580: -0.63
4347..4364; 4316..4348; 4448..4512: -0.45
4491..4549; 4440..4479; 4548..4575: -1.10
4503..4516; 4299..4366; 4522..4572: -1.08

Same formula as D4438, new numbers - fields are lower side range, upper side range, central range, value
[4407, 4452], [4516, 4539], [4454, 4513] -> -0.025 mag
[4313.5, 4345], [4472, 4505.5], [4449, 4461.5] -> 0.054 mag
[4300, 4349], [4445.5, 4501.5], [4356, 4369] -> -0.112 mag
